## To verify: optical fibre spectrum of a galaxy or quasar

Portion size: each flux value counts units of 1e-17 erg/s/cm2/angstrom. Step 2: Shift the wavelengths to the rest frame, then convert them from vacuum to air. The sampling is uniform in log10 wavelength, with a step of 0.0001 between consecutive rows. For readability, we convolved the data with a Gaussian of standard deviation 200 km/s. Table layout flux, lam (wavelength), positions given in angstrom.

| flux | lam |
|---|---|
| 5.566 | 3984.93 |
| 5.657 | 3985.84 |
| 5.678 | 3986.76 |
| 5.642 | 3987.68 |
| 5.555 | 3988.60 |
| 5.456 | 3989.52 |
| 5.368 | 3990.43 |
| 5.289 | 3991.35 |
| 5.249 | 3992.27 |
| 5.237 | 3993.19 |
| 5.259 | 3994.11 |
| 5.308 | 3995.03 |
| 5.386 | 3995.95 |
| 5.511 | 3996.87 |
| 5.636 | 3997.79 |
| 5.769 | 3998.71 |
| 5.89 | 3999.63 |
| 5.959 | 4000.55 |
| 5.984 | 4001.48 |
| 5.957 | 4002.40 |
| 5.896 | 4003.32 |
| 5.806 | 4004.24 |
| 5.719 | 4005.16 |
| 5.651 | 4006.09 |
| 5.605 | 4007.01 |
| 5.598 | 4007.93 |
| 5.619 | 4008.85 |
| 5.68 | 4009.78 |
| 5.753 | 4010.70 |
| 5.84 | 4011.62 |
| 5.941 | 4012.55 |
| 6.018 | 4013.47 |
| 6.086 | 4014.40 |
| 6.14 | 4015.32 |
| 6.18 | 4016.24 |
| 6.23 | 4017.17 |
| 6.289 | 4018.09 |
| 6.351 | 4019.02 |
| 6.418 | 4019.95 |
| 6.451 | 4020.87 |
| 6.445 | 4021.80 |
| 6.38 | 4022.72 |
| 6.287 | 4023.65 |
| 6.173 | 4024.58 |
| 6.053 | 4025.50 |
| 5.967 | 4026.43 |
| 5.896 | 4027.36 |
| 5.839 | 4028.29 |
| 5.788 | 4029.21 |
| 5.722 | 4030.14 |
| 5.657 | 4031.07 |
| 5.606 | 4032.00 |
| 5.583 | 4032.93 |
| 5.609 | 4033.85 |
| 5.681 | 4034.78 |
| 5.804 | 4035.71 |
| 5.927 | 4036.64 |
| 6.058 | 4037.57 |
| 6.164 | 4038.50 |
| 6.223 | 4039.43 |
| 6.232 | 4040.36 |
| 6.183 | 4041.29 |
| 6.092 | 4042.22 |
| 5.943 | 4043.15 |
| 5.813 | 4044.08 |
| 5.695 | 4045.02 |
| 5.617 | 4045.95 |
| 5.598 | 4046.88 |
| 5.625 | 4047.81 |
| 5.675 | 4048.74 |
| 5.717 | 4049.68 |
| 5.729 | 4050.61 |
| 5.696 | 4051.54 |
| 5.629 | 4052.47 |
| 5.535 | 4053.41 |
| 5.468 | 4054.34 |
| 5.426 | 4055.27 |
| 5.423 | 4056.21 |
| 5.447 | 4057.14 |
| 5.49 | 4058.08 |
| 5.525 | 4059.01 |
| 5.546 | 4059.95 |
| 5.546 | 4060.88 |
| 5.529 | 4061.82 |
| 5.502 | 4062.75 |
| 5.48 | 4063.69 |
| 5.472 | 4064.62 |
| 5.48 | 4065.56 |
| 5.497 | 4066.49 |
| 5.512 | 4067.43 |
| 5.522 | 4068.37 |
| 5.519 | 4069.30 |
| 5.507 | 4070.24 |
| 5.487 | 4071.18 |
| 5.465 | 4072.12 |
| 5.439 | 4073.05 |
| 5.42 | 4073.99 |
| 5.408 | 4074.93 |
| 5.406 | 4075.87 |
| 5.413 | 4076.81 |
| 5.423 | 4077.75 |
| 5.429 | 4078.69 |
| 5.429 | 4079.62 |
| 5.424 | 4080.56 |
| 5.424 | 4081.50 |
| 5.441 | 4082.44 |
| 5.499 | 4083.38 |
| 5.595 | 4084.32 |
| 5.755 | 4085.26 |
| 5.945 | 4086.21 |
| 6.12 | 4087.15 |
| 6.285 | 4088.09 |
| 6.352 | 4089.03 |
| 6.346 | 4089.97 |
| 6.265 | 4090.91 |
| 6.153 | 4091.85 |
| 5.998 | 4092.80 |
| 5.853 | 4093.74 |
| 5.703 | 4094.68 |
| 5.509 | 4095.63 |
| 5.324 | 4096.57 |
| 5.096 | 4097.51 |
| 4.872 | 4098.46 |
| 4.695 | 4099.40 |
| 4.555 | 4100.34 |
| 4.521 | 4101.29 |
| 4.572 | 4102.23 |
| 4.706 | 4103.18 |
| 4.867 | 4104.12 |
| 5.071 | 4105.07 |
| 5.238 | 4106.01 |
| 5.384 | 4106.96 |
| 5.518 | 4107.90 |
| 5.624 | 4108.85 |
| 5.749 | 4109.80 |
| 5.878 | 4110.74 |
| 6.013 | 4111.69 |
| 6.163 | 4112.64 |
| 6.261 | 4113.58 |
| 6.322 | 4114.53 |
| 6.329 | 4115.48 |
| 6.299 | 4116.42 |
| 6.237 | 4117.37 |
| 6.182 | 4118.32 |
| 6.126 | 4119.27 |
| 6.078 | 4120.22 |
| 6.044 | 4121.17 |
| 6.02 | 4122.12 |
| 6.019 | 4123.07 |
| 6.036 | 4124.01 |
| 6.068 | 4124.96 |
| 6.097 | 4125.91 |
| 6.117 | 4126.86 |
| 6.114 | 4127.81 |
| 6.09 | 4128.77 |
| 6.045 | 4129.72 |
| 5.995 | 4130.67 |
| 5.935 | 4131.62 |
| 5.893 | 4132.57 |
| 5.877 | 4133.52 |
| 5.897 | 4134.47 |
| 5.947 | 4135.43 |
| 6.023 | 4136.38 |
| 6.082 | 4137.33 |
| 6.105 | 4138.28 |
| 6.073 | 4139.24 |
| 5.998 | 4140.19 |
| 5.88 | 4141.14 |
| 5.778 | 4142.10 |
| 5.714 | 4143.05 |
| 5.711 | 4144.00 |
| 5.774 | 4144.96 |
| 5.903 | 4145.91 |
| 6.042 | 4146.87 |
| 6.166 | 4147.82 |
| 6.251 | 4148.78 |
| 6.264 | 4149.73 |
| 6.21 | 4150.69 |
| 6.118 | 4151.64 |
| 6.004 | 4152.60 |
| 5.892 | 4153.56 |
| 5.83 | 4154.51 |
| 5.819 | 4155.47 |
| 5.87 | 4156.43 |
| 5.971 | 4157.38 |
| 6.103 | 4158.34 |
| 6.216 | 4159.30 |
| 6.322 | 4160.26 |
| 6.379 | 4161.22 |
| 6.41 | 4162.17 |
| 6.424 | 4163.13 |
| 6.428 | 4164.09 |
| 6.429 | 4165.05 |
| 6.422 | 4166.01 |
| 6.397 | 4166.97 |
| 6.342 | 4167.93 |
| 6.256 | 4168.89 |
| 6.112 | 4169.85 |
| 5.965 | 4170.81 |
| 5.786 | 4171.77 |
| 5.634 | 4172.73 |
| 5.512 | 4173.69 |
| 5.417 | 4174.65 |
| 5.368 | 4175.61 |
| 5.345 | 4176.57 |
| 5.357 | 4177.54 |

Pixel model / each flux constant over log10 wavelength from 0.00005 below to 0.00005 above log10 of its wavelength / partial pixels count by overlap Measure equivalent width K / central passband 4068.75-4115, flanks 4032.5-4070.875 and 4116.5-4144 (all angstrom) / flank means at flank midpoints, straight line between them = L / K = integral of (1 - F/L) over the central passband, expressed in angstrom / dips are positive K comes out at 2.4 angstrom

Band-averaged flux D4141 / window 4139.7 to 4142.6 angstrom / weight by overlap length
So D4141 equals 5.89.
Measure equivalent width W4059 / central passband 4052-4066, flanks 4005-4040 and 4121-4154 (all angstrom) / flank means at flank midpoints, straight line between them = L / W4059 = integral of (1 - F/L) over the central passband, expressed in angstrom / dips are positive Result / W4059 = 1.11 angstrom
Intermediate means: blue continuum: 5.96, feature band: 5.5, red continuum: 6.01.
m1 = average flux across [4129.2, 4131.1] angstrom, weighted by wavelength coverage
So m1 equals 6.03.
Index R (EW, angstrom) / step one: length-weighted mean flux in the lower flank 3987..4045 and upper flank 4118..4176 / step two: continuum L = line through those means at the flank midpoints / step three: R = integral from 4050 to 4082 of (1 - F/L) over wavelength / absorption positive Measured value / 2.32 angstrom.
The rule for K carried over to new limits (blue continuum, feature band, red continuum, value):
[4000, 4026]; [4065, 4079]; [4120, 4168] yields 1.3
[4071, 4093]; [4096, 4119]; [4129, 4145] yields 1.3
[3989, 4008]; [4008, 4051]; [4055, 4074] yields -3.1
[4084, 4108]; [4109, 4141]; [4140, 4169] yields -1.5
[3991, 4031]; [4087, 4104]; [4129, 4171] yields 1.5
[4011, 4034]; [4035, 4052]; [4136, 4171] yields 0.5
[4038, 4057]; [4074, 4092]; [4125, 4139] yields 0.4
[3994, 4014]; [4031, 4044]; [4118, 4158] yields -0.3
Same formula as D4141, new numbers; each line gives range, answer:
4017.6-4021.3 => 6.38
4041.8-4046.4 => 5.82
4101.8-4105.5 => 4.8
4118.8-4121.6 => 6.08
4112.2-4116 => 6.29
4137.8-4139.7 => 6.08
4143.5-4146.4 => 5.79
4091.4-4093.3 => 6.05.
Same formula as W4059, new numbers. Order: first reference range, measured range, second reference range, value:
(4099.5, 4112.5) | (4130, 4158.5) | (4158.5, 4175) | -0.8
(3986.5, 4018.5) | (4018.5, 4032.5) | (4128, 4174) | -0.7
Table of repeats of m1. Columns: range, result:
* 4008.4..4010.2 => 5.63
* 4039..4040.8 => 6.23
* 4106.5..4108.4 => 5.46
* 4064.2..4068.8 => 5.49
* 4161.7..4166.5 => 6.42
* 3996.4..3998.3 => 5.58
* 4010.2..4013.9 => 5.89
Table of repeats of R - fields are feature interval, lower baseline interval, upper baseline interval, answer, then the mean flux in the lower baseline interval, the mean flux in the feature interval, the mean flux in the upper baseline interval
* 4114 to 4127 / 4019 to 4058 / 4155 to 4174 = -0.2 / 5.86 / 6.14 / 6.15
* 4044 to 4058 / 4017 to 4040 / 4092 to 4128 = 0.8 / 6.02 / 5.59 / 5.67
